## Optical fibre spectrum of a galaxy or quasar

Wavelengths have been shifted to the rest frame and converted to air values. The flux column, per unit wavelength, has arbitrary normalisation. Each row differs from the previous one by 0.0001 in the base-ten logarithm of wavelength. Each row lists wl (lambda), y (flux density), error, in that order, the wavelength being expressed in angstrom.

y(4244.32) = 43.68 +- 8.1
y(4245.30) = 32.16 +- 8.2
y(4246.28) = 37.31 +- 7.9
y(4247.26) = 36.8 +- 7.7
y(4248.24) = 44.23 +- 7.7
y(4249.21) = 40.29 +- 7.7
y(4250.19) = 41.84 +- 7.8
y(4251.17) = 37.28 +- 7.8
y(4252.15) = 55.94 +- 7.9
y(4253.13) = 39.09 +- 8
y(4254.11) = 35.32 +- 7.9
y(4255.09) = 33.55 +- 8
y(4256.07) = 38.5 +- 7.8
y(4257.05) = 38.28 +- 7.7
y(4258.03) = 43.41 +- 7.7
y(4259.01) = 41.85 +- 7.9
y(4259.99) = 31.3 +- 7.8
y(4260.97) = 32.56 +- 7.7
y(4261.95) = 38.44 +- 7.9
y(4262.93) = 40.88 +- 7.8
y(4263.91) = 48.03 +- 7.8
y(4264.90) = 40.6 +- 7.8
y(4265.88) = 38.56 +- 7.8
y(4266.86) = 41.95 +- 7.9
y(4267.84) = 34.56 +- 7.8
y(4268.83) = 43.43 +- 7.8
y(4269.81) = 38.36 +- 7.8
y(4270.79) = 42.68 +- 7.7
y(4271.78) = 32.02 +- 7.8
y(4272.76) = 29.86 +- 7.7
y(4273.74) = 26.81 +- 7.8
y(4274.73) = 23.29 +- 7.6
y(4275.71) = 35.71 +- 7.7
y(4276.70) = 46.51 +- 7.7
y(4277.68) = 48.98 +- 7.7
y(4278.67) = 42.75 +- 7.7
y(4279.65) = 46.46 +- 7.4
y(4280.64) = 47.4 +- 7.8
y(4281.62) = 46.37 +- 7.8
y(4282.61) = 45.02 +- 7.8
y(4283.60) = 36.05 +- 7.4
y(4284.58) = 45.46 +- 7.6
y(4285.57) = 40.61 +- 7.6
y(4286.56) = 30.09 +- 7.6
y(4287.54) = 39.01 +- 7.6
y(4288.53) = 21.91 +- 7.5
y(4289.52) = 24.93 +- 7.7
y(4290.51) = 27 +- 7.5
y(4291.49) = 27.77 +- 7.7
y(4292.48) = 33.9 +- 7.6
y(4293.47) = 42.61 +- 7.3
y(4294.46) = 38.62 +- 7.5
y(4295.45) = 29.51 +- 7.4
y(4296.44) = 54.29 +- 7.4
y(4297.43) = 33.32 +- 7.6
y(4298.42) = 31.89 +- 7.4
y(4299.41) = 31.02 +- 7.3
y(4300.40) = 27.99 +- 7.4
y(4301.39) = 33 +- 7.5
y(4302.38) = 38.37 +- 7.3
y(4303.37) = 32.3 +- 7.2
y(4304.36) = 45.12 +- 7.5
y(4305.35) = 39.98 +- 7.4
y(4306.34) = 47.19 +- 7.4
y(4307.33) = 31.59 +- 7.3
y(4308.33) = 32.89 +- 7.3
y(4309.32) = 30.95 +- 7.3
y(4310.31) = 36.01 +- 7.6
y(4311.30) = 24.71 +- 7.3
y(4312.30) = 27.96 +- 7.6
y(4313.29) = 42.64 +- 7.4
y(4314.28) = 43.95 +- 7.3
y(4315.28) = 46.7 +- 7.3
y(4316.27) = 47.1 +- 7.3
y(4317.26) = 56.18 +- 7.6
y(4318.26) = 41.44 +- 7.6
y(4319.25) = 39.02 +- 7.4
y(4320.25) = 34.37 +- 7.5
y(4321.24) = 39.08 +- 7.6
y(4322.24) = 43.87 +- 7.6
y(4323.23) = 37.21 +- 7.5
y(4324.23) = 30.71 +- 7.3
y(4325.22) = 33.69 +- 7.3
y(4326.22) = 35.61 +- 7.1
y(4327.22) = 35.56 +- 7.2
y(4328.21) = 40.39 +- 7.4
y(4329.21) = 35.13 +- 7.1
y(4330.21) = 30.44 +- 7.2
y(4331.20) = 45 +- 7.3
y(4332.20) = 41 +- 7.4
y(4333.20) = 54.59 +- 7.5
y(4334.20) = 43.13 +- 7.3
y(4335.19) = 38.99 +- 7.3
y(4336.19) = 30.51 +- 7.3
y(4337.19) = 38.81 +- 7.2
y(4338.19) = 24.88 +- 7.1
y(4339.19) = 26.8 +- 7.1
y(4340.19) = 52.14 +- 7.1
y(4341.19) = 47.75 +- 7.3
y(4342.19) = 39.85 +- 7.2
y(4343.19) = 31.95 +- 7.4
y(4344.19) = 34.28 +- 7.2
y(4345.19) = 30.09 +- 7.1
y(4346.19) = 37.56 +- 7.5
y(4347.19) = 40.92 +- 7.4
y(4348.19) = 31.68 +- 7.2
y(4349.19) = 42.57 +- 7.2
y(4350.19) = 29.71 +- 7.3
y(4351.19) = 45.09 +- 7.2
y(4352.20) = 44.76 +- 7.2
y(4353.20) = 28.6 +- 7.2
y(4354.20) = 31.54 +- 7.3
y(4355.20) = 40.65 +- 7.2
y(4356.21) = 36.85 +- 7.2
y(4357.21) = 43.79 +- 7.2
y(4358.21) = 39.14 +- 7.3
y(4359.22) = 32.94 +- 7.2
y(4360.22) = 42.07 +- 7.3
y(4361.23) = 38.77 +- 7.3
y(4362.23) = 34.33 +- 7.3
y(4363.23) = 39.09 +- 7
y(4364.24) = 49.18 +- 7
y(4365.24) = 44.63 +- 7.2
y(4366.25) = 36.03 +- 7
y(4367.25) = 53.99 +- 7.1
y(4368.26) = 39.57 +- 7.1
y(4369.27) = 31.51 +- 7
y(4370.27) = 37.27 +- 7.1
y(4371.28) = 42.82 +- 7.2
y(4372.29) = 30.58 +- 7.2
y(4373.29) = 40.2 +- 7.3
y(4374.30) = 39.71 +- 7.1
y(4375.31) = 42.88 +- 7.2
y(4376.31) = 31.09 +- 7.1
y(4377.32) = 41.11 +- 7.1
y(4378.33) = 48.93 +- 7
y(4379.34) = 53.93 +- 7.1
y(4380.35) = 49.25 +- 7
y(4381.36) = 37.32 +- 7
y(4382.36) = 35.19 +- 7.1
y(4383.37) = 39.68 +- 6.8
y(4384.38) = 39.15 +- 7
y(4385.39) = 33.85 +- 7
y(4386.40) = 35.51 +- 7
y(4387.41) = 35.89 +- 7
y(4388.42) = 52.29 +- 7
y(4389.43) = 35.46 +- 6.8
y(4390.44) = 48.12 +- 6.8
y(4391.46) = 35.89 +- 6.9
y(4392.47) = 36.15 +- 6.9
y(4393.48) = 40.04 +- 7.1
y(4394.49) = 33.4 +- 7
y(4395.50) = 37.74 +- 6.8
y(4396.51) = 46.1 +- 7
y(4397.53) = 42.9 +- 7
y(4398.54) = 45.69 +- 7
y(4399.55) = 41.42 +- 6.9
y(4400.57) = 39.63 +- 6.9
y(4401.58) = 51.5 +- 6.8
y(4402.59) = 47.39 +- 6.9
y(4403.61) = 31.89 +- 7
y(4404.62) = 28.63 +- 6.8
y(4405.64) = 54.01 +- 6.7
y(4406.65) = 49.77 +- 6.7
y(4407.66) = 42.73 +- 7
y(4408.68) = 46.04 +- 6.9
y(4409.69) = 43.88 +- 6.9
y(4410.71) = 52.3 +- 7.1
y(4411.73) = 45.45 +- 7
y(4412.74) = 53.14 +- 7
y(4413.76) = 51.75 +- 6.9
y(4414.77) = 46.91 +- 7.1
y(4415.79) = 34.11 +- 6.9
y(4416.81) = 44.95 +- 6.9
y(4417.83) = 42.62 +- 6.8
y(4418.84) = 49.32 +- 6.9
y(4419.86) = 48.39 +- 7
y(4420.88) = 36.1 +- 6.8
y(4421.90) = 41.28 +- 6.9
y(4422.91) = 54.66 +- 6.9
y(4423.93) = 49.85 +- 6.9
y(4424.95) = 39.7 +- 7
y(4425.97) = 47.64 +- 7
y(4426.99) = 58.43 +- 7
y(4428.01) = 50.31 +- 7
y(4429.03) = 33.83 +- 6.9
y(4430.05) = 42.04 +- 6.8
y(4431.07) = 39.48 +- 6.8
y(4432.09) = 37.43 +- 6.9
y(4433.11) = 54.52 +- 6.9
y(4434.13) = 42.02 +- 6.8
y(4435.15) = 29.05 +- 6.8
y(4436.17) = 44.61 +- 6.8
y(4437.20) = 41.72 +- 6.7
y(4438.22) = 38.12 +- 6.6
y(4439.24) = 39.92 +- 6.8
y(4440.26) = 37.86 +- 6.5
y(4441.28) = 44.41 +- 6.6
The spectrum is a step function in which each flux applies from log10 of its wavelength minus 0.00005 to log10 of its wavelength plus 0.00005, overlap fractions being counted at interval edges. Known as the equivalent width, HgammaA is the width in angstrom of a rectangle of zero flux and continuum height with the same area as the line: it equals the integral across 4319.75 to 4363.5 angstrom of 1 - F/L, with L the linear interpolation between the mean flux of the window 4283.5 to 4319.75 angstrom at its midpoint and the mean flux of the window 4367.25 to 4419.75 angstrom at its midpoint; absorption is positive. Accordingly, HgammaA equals 1.5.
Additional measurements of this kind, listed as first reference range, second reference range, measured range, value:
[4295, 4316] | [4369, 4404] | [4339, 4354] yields 0.29 angstrom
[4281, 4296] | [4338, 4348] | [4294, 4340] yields -1.78 angstrom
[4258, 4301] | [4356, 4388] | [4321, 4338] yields 0.23 angstrom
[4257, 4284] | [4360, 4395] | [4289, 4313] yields 3.18 angstrom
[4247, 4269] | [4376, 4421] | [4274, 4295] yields 1.49 angstrom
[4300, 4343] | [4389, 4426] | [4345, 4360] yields 1.08 angstrom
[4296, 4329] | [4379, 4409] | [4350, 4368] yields 0.08 angstrom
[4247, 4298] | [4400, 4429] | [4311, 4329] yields 0.78 angstrom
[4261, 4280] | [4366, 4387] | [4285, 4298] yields 1.61 angstrom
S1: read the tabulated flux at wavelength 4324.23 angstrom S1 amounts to 30.71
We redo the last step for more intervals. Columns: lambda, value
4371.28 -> 42.82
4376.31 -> 31.09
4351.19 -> 45.09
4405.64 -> 54.01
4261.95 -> 38.44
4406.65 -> 49.77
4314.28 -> 43.95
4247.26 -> 36.8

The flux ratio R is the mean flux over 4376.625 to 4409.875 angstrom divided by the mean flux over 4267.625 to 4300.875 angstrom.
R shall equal 1.1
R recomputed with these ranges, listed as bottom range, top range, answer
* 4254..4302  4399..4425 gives 1.21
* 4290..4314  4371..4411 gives 1.18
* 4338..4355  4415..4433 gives 1.21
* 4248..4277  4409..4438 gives 1.17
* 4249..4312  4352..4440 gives 1.12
